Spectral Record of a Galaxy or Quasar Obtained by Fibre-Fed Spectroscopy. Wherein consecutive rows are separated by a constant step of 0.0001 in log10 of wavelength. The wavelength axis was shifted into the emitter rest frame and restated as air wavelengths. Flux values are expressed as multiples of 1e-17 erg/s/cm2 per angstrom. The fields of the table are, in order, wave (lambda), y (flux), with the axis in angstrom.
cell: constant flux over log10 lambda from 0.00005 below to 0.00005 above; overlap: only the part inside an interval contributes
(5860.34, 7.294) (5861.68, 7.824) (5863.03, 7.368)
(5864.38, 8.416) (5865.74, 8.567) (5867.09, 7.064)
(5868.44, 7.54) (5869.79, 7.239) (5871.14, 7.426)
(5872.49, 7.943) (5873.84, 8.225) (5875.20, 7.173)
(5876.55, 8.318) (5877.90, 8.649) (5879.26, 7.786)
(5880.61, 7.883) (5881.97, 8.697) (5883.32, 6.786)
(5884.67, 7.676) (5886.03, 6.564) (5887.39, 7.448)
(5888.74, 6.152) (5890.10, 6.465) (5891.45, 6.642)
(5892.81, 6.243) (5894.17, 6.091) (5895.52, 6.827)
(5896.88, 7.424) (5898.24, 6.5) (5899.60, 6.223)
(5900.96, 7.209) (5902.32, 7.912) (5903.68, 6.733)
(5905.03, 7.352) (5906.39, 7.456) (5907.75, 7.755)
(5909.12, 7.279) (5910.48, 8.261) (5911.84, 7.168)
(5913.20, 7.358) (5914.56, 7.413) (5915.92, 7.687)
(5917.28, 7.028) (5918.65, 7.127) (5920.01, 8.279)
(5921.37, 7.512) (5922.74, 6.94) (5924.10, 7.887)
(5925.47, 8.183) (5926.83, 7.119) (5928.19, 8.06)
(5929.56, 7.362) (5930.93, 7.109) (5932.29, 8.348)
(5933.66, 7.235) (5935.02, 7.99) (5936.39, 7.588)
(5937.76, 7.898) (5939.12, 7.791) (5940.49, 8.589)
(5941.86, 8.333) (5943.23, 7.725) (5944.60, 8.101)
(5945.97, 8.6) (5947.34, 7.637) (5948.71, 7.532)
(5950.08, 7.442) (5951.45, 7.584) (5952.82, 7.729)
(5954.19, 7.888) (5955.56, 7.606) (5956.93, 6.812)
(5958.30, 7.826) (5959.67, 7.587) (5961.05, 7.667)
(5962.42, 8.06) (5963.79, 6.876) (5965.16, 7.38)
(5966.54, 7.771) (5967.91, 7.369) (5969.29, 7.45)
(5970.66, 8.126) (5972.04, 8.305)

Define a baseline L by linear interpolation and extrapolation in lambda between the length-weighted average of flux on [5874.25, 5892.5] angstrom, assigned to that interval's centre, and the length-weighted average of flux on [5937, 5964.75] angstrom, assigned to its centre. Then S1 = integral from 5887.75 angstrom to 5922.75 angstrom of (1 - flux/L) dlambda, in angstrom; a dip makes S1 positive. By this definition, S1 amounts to 1.8 angstrom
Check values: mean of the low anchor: 7.39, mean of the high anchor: 7.76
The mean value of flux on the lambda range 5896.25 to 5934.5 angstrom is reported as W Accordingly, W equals 7.43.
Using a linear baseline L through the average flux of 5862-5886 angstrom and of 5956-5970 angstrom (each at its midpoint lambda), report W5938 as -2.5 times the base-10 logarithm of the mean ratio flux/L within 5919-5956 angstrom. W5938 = -0.03 mag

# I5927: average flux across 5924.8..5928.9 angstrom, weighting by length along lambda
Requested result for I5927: 7.79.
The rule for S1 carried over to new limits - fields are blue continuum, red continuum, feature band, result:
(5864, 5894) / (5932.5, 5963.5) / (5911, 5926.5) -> 0.28 angstrom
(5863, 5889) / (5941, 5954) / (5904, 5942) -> 0.83 angstrom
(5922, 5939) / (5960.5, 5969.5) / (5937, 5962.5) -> -0.78 angstrom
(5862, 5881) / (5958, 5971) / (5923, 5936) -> 0.01 angstrom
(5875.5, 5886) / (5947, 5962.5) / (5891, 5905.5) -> 1.80 angstrom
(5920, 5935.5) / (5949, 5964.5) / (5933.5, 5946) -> -0.62 angstrom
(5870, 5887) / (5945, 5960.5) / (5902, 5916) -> 0.44 angstrom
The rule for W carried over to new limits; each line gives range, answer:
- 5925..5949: 7.85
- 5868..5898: 7.31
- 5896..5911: 7.26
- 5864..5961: 7.52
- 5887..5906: 6.81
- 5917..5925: 7.49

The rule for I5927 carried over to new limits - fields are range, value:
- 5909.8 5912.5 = 7.72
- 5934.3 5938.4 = 7.82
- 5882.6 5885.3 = 7.27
